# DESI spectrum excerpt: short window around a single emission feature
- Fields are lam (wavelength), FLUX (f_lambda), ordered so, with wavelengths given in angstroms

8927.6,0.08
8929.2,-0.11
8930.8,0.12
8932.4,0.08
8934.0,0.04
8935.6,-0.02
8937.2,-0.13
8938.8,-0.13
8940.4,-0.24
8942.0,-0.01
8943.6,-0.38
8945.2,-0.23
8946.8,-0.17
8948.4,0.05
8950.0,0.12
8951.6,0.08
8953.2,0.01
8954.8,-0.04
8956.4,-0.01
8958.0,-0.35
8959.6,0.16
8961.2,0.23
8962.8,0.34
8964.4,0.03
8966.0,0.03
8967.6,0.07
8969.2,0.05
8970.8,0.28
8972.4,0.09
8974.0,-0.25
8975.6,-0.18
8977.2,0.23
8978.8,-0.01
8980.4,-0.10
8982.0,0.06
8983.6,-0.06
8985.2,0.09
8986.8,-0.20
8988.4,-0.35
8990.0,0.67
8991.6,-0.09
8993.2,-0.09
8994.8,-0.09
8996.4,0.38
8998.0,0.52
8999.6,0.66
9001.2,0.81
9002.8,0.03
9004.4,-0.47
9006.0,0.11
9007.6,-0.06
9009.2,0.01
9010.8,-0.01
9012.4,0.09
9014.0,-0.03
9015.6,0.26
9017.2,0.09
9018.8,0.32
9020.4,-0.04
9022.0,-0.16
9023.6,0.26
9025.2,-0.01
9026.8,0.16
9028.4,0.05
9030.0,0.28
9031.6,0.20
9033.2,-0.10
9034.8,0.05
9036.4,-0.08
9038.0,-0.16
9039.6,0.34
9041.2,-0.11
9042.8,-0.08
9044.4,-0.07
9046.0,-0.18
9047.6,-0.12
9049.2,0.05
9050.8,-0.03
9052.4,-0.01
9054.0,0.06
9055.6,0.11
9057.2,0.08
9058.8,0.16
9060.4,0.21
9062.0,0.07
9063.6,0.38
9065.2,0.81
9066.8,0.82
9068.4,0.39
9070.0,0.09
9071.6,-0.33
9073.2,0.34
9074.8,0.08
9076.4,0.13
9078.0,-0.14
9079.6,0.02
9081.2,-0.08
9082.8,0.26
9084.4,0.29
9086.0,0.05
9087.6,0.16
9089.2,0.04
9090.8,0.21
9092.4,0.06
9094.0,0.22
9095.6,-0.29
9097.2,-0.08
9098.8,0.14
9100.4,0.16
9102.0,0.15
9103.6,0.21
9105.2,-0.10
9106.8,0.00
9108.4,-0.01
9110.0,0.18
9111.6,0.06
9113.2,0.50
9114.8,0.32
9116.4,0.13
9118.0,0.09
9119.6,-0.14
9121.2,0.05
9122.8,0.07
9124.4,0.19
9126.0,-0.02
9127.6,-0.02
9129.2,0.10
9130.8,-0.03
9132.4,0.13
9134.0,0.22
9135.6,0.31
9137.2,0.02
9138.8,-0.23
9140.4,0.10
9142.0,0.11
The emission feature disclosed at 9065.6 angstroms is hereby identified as H-gamma 4340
